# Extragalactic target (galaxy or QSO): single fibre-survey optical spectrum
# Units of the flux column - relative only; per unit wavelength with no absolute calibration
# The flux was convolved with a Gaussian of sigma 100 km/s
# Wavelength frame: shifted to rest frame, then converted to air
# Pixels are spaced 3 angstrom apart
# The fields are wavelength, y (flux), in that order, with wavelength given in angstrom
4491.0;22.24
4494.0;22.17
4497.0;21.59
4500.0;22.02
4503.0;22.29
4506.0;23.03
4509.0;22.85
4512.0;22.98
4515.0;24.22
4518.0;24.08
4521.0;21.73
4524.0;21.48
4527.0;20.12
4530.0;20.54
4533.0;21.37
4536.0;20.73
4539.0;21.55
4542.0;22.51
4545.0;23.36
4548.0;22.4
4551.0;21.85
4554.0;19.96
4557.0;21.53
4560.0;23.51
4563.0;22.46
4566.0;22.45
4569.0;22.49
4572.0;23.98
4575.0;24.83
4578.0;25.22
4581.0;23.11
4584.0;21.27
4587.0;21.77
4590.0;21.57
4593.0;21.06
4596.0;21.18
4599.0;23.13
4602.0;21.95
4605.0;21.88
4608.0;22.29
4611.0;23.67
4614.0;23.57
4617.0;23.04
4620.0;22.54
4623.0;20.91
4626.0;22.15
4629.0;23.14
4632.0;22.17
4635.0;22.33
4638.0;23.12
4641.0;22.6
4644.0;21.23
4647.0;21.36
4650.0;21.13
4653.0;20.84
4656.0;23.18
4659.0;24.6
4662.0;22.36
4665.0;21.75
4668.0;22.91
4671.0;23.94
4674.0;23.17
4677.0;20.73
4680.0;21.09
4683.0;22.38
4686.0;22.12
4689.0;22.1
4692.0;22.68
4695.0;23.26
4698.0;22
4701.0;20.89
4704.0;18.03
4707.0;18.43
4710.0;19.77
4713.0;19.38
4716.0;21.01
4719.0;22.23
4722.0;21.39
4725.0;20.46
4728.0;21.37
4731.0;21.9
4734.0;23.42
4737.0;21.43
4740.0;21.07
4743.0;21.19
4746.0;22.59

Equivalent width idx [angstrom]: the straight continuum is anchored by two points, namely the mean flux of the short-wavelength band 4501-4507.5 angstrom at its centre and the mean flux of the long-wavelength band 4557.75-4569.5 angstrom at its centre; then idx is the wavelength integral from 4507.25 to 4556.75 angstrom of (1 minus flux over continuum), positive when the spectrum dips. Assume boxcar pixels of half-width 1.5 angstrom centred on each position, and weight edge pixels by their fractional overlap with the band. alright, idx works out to 1.45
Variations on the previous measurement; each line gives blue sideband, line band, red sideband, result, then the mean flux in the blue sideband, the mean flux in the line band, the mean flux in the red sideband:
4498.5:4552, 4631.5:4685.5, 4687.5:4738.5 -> -2.1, 22.2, 22.3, 21.2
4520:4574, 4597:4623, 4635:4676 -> -0.5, 21.9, 22.6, 22.4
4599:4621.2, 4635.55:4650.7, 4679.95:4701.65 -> 0.4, 22.7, 22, 22.2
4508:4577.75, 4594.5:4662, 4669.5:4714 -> -1.8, 22.4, 22.4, 21.4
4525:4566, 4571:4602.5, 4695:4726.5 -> -1.8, 21.7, 22.6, 20.5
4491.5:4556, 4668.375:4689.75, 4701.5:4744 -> -1.2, 22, 22.3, 20.8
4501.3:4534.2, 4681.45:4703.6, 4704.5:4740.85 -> -0.9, 22.3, 22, 20.9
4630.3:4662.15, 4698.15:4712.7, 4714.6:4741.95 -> 1.5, 22.3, 19.5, 21.6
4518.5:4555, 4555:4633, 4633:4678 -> -2.2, 21.6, 22.6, 22.4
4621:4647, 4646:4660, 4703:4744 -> -0.2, 22.2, 22.2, 20.8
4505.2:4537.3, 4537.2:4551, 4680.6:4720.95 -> -0.2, 22.1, 22.4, 21.1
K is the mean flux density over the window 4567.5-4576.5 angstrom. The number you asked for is 23.8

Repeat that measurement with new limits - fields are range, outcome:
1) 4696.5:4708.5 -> 19.8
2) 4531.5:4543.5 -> 21.5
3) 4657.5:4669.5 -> 22.9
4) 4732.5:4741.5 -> 22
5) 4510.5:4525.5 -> 22.9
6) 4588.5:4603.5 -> 21.8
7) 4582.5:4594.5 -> 21.4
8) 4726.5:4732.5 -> 21.6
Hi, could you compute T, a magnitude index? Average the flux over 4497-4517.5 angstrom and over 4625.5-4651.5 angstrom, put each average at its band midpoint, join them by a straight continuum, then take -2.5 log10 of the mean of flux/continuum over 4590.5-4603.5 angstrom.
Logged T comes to 0.03 mag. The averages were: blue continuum 22.9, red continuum 22.1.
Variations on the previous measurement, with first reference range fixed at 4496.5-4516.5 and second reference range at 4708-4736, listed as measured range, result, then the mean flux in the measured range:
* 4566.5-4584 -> -0.064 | 23.6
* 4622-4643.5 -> -0.024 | 22.3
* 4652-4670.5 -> -0.054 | 22.7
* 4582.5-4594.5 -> 0.037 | 21.4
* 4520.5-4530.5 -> 0.084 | 20.9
